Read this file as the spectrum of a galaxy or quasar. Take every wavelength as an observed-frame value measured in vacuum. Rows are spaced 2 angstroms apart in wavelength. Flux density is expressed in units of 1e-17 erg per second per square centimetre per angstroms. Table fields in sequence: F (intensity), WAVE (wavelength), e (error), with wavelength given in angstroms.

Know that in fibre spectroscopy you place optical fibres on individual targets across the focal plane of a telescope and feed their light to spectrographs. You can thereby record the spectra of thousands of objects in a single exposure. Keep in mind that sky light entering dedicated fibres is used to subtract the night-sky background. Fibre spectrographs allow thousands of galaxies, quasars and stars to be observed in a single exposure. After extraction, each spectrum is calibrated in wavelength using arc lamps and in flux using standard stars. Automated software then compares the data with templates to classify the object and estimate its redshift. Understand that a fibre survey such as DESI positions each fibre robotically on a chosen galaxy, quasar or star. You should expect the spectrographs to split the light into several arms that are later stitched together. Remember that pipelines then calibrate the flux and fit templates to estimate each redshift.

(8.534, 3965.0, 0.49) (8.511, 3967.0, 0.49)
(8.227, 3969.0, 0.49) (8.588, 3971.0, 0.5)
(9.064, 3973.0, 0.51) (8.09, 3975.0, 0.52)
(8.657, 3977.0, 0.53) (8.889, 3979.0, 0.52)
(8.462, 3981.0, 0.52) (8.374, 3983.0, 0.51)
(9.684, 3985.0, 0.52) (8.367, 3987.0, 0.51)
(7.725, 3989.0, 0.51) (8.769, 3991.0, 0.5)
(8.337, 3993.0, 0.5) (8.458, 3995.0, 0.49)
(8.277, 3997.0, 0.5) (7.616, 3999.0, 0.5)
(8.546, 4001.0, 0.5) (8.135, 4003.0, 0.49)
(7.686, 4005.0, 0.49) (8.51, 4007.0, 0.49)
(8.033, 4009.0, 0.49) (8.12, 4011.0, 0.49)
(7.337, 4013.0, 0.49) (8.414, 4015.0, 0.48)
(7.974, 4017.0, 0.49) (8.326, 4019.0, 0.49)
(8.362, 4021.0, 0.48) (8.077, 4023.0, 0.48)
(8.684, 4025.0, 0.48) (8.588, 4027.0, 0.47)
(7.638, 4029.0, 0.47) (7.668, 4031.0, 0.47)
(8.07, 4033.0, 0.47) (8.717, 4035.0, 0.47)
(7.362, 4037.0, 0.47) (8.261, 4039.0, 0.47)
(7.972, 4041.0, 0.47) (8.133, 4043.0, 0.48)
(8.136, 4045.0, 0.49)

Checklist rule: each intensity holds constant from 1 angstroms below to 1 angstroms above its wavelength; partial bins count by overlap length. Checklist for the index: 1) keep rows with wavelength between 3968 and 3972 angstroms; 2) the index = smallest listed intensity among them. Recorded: 8.227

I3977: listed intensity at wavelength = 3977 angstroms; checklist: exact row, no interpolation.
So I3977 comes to 8.657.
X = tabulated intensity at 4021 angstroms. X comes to 8.362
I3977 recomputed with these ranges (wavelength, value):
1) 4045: 8.136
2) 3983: 8.374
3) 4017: 7.974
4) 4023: 8.077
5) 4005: 7.686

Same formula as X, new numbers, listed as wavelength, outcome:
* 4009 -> 8.033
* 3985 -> 9.684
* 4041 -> 7.972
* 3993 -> 8.337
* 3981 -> 8.462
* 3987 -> 8.367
